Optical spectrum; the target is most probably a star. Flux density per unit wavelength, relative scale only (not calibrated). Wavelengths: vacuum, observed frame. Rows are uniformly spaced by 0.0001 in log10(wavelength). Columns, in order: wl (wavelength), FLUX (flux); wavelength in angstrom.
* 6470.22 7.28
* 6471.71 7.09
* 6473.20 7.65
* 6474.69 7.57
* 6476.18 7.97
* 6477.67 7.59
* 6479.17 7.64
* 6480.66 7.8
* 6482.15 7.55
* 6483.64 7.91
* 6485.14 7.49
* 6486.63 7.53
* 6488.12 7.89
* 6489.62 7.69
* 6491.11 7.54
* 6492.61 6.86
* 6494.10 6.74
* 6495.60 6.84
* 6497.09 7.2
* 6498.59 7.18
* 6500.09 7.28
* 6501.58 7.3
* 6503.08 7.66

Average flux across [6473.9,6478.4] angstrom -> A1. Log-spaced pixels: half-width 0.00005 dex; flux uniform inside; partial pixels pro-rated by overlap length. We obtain 7.72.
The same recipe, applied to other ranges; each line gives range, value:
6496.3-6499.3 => 7.19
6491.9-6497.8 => 6.92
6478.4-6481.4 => 7.7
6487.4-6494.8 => 7.34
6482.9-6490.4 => 7.7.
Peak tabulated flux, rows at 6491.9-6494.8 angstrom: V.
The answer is 6.86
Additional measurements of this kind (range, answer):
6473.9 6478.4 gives 7.97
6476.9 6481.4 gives 7.8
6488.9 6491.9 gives 7.69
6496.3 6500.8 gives 7.28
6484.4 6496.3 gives 7.89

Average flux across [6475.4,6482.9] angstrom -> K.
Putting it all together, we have 7.71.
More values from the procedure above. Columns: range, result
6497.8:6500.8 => 7.21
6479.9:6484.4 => 7.75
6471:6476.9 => 7.57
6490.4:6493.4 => 7.19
